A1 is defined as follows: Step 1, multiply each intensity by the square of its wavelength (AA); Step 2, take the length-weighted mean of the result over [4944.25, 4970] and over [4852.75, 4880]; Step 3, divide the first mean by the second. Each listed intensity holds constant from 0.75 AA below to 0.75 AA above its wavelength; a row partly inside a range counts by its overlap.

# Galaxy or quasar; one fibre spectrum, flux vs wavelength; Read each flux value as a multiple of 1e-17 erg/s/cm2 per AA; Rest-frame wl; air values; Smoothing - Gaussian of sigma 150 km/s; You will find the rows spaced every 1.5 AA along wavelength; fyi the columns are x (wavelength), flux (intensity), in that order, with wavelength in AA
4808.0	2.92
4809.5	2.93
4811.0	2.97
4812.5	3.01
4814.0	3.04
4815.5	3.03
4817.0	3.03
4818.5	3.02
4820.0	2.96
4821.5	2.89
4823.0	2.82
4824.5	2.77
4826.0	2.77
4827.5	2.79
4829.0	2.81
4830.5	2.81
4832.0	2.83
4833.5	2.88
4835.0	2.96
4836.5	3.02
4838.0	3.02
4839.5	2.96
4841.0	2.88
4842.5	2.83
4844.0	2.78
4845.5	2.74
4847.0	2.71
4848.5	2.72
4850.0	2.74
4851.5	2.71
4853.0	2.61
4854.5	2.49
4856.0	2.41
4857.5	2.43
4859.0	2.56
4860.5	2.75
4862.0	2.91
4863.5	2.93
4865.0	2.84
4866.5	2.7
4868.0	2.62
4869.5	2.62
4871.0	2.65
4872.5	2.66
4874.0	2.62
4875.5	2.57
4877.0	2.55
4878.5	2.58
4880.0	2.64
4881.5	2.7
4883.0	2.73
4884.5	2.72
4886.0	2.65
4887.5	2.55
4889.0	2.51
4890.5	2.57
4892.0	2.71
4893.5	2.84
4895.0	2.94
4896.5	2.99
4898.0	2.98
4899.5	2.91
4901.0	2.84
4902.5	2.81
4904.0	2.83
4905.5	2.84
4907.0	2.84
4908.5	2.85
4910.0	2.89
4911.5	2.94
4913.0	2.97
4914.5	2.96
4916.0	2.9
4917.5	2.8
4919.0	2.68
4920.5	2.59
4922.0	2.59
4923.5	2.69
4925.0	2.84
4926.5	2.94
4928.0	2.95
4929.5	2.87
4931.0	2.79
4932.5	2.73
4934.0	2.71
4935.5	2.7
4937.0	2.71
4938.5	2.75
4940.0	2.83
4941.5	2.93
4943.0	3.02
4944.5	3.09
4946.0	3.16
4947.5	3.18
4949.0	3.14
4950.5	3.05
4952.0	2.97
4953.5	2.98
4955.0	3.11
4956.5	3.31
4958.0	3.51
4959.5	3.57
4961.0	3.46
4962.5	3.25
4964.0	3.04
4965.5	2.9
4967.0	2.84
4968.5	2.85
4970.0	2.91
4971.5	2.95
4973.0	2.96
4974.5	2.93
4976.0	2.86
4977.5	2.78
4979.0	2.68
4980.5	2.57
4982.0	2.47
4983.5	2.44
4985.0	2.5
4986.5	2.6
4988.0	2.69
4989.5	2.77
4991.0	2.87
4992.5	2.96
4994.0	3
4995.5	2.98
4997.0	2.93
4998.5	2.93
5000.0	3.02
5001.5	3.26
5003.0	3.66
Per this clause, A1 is 1.2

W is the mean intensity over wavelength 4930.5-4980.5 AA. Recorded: 2.98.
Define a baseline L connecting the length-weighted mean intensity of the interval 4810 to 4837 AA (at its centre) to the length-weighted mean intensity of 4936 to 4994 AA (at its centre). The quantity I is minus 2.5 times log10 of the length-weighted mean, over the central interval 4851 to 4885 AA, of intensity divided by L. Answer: 0.10 mag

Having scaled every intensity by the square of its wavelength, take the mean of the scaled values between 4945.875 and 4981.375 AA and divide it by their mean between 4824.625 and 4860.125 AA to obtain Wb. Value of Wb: 1.16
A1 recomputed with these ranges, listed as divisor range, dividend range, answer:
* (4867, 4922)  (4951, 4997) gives 1.10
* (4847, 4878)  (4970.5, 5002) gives 1.11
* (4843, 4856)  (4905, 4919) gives 1.10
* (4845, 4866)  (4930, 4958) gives 1.15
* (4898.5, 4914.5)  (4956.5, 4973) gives 1.11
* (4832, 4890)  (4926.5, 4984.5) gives 1.13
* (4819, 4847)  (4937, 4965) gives 1.14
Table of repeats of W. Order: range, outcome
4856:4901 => 2.7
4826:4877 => 2.74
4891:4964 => 2.94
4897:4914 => 2.88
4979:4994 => 2.67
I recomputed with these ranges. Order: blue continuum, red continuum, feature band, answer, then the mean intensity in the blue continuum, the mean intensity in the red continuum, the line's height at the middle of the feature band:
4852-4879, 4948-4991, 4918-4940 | 0.02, 2.64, 2.93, 2.82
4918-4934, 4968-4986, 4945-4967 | -0.16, 2.76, 2.74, 2.75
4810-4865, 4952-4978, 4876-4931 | 0.06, 2.82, 3.07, 2.95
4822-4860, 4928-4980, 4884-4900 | 0.04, 2.76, 2.98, 2.86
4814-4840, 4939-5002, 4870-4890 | 0.12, 2.91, 2.96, 2.93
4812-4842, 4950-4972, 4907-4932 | 0.08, 2.91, 3.12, 3.05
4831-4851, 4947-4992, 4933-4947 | 0.01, 2.85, 2.94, 2.92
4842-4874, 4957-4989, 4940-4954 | -0.07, 2.68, 2.9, 2.85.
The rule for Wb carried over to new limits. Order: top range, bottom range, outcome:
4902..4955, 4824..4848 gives 1.05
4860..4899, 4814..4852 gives 0.97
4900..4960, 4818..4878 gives 1.10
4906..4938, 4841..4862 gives 1.08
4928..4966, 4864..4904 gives 1.14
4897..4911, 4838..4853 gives 1.05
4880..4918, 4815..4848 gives 1.00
